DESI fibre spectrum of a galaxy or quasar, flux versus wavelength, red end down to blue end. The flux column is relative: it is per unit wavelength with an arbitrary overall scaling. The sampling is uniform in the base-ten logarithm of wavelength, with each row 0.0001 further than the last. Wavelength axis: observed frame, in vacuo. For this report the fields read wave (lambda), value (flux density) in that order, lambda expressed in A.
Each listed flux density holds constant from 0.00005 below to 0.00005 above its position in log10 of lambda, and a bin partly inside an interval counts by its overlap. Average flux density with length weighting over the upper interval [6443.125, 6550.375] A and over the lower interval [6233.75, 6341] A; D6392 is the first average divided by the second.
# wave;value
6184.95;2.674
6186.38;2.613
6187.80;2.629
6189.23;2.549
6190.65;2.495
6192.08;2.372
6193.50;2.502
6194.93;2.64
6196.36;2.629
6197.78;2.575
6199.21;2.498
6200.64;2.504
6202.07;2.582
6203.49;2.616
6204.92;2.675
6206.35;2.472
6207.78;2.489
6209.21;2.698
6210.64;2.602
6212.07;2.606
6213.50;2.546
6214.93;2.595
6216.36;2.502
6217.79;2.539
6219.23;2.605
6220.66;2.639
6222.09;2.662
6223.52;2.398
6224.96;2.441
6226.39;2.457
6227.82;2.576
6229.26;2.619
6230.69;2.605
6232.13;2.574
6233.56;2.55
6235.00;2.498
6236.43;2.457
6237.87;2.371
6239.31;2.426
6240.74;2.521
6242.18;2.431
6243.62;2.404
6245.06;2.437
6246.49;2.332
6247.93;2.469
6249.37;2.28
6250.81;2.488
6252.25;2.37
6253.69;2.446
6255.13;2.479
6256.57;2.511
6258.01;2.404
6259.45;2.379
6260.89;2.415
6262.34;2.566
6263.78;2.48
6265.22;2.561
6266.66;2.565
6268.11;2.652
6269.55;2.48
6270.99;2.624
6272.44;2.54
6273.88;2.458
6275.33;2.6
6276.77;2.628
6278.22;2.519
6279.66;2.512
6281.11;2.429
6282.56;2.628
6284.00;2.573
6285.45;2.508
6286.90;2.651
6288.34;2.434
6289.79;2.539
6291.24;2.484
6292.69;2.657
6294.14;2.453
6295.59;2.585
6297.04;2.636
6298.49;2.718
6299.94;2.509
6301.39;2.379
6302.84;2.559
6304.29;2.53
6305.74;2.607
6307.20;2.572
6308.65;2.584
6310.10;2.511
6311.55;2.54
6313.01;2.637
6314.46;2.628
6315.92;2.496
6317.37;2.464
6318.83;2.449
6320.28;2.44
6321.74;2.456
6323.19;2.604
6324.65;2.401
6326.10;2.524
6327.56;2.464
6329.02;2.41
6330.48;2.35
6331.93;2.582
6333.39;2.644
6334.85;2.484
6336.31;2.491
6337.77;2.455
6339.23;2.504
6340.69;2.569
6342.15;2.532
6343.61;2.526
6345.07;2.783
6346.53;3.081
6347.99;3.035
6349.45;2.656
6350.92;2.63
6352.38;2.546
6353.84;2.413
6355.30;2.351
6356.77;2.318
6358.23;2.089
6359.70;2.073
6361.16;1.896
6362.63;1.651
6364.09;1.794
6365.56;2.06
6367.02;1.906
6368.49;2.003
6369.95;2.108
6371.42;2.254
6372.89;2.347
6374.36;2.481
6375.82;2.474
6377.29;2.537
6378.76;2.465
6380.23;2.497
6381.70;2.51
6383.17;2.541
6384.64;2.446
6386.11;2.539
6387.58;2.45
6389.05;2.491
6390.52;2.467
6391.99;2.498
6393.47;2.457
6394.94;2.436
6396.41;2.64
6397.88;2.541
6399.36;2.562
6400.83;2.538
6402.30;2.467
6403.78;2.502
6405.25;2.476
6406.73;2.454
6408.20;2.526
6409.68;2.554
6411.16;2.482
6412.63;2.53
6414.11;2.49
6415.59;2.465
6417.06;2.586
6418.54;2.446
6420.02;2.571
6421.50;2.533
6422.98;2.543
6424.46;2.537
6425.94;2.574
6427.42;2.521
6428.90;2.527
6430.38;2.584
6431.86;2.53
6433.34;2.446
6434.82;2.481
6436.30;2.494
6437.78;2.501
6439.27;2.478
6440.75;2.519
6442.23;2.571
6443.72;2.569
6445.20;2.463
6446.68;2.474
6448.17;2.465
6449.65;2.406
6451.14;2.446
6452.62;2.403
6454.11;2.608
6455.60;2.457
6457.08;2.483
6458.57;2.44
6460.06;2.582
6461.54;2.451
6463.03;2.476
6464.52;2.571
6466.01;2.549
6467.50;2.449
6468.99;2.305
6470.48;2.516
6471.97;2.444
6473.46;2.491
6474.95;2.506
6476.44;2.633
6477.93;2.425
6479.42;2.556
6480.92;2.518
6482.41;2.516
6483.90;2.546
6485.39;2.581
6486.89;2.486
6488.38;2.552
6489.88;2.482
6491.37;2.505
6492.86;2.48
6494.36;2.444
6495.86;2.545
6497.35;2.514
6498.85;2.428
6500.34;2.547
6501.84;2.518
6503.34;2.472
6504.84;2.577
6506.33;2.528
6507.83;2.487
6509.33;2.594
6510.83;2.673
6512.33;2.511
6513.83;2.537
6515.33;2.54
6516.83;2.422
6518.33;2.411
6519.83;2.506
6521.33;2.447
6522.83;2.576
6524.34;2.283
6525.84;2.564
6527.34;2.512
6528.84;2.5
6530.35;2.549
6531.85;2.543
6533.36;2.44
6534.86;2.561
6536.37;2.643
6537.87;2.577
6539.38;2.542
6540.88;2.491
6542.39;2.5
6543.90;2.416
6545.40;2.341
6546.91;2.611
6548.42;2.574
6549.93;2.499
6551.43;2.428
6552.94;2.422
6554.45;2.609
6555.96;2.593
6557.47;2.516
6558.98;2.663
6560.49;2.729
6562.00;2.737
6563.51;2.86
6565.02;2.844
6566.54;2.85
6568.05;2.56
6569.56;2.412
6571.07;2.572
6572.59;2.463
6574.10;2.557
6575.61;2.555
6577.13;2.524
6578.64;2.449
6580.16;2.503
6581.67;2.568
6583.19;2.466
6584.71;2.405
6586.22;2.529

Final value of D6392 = 1.0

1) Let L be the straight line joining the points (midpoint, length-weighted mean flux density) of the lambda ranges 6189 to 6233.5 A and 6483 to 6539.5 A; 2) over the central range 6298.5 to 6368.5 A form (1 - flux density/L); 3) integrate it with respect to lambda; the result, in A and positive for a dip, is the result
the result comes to 2.5 A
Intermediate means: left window 2.56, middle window 2.45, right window 2.52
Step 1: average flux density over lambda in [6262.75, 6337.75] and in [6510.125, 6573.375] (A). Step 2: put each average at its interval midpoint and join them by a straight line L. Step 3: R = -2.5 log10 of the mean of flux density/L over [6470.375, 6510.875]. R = 0.01 mag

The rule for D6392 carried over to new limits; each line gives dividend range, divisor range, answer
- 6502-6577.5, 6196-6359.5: 1.01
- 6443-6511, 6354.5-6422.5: 1.05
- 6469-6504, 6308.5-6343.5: 1.00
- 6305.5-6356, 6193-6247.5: 1.01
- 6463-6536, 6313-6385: 1.04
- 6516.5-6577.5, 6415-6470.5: 1.02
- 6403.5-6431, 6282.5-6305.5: 0.99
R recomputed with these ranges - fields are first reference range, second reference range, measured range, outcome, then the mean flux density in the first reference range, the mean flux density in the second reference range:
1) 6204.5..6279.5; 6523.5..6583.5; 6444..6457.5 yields 0.029 mag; 2.51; 2.55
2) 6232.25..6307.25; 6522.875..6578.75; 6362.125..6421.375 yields 0.051 mag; 2.51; 2.56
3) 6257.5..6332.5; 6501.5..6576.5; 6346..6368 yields 0.109 mag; 2.53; 2.55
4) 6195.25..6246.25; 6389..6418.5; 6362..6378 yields 0.169 mag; 2.54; 2.51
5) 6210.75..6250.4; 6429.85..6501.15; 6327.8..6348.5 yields -0.040 mag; 2.5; 2.5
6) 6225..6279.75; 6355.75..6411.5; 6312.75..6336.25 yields -0.037 mag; 2.49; 2.36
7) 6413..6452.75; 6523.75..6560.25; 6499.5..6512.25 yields -0.013 mag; 2.51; 2.52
